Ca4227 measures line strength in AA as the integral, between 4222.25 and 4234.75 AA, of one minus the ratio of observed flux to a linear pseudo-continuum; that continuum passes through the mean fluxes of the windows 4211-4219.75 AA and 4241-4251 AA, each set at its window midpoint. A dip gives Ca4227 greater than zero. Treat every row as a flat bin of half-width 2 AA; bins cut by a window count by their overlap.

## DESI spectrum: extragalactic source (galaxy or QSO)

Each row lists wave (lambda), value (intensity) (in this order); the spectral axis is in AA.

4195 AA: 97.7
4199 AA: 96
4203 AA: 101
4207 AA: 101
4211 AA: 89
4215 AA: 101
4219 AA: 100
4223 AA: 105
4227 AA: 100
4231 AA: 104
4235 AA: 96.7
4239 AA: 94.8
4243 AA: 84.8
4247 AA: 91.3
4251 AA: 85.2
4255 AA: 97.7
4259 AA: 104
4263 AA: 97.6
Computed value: -1.1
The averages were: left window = 97.9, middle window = 102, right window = 87.5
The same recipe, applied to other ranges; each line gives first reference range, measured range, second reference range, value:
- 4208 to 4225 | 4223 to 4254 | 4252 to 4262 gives 1.33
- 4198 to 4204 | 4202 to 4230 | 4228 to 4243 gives -0.55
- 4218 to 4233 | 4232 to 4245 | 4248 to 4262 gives 0.84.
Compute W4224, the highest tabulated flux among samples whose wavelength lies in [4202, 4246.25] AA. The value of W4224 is 105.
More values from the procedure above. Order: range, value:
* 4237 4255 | 97.7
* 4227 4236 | 104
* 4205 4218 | 101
